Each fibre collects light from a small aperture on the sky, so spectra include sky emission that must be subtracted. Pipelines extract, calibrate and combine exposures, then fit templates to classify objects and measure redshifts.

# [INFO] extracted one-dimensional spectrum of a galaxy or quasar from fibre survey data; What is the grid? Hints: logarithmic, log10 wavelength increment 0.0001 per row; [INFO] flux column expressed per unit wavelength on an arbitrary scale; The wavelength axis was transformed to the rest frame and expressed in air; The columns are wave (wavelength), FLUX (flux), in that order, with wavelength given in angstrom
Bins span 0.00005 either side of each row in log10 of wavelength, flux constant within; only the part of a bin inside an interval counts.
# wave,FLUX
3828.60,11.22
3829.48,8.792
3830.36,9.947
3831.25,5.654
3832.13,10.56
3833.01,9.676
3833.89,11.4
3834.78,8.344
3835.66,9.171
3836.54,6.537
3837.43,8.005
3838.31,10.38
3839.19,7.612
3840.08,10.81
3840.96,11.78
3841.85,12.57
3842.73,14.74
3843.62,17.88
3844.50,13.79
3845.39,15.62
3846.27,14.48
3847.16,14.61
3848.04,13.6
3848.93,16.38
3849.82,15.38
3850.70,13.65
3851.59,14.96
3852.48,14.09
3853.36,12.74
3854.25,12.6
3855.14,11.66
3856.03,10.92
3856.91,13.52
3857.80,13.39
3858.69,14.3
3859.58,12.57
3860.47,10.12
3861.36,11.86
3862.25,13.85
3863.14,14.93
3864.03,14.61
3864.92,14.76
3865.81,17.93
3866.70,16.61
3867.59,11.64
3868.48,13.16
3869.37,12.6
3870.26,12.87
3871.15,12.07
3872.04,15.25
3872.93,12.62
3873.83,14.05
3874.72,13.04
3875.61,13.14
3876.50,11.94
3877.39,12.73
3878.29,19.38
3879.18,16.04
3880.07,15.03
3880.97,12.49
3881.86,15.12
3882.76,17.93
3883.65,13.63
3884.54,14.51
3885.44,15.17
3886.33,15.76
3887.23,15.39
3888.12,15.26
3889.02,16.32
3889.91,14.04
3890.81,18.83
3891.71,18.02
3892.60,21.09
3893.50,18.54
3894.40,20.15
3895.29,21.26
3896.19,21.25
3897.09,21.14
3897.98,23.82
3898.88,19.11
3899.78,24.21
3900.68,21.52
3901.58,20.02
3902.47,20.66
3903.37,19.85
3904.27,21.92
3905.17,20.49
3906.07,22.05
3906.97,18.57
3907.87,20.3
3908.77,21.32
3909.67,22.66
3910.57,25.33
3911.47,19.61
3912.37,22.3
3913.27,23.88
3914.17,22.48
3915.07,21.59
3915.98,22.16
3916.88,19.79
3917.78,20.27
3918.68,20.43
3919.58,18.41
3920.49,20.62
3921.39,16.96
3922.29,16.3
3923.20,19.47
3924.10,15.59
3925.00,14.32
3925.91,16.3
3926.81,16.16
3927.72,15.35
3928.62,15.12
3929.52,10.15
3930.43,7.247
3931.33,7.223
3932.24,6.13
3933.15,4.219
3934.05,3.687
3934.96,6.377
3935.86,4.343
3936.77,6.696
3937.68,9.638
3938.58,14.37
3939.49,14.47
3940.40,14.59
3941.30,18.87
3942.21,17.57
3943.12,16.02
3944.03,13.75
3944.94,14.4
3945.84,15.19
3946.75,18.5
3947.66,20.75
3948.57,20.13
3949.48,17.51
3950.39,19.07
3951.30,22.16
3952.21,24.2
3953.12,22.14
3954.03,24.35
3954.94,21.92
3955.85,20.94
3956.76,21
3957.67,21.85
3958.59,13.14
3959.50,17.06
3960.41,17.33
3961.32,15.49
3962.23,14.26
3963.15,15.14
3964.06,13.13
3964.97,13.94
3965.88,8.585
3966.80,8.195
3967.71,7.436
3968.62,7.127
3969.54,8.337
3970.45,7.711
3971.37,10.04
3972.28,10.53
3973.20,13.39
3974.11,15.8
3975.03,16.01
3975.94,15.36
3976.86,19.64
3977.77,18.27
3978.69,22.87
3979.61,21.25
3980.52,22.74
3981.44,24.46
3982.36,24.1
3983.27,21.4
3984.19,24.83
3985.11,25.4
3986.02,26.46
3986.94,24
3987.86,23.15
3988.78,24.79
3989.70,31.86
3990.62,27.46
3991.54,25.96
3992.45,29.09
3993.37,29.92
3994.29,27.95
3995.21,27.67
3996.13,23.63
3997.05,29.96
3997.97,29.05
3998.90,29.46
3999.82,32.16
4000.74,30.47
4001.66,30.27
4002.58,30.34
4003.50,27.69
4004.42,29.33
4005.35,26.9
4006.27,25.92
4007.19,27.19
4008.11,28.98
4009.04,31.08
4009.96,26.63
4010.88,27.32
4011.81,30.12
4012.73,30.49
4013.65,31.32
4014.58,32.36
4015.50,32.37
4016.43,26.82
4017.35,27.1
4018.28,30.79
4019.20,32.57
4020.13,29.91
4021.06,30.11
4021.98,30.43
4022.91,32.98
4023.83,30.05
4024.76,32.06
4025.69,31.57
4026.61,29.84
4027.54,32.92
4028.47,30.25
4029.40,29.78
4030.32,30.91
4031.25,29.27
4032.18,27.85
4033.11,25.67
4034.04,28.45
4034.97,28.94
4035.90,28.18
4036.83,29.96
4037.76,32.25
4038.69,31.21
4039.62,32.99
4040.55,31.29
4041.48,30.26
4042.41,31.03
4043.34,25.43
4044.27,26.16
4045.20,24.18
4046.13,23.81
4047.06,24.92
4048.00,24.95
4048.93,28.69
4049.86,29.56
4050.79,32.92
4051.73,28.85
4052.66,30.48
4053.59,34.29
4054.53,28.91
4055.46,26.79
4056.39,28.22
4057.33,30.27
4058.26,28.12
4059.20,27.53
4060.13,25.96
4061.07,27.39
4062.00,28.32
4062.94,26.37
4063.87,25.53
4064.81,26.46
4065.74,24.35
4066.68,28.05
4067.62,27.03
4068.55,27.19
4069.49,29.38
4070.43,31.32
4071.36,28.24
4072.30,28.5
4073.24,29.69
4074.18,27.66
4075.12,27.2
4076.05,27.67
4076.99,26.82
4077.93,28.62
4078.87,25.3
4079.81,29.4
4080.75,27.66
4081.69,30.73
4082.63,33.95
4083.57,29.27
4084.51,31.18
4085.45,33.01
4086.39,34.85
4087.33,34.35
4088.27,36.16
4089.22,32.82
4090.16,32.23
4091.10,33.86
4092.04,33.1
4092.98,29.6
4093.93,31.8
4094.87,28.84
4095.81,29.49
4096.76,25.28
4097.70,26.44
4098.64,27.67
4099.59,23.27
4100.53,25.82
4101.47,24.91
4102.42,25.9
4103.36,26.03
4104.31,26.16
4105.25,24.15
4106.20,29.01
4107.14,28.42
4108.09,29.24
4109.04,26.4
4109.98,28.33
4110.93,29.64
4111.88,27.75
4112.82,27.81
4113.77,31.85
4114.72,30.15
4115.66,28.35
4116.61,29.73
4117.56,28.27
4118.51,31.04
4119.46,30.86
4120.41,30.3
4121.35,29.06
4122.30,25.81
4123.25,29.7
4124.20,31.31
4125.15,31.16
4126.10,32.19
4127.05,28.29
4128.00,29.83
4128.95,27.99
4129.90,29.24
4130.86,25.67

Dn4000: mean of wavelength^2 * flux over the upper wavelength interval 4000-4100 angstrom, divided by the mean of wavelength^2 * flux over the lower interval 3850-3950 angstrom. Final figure 2.0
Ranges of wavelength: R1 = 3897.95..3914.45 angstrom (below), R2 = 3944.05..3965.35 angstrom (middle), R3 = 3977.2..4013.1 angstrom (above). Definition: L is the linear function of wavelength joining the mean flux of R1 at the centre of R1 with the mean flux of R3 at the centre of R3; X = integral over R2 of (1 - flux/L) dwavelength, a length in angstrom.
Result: 5.3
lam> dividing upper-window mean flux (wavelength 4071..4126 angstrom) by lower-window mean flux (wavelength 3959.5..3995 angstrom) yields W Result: 1.55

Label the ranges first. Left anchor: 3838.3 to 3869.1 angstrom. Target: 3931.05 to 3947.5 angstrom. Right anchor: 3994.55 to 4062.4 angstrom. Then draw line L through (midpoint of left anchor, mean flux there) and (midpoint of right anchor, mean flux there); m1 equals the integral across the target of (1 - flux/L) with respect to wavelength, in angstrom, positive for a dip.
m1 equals 7.5 angstrom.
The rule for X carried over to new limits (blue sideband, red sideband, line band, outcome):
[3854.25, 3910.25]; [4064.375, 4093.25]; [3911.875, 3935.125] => 4.3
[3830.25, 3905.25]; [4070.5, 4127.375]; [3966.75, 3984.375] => 4.6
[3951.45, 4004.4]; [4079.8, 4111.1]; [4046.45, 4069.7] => -1.1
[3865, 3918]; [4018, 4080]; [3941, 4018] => 7.4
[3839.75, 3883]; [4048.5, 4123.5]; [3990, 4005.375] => -3.8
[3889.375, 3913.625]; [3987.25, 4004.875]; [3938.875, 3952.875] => 3.8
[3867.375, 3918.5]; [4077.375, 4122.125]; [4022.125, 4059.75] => -4.7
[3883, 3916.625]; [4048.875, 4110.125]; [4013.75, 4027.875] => -2.7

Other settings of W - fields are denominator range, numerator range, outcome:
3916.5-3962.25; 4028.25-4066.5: 1.81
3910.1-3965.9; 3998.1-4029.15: 1.83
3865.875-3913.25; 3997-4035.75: 1.69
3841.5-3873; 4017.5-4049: 2.12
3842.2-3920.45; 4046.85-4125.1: 1.72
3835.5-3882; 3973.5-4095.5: 2.13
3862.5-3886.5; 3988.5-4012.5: 1.98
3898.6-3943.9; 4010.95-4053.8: 1.78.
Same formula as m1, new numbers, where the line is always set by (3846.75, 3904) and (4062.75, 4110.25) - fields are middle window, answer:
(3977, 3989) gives -0.5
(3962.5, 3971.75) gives 4.9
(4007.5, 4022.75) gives -3.5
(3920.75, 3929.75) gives 1.4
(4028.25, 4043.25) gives -2.4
